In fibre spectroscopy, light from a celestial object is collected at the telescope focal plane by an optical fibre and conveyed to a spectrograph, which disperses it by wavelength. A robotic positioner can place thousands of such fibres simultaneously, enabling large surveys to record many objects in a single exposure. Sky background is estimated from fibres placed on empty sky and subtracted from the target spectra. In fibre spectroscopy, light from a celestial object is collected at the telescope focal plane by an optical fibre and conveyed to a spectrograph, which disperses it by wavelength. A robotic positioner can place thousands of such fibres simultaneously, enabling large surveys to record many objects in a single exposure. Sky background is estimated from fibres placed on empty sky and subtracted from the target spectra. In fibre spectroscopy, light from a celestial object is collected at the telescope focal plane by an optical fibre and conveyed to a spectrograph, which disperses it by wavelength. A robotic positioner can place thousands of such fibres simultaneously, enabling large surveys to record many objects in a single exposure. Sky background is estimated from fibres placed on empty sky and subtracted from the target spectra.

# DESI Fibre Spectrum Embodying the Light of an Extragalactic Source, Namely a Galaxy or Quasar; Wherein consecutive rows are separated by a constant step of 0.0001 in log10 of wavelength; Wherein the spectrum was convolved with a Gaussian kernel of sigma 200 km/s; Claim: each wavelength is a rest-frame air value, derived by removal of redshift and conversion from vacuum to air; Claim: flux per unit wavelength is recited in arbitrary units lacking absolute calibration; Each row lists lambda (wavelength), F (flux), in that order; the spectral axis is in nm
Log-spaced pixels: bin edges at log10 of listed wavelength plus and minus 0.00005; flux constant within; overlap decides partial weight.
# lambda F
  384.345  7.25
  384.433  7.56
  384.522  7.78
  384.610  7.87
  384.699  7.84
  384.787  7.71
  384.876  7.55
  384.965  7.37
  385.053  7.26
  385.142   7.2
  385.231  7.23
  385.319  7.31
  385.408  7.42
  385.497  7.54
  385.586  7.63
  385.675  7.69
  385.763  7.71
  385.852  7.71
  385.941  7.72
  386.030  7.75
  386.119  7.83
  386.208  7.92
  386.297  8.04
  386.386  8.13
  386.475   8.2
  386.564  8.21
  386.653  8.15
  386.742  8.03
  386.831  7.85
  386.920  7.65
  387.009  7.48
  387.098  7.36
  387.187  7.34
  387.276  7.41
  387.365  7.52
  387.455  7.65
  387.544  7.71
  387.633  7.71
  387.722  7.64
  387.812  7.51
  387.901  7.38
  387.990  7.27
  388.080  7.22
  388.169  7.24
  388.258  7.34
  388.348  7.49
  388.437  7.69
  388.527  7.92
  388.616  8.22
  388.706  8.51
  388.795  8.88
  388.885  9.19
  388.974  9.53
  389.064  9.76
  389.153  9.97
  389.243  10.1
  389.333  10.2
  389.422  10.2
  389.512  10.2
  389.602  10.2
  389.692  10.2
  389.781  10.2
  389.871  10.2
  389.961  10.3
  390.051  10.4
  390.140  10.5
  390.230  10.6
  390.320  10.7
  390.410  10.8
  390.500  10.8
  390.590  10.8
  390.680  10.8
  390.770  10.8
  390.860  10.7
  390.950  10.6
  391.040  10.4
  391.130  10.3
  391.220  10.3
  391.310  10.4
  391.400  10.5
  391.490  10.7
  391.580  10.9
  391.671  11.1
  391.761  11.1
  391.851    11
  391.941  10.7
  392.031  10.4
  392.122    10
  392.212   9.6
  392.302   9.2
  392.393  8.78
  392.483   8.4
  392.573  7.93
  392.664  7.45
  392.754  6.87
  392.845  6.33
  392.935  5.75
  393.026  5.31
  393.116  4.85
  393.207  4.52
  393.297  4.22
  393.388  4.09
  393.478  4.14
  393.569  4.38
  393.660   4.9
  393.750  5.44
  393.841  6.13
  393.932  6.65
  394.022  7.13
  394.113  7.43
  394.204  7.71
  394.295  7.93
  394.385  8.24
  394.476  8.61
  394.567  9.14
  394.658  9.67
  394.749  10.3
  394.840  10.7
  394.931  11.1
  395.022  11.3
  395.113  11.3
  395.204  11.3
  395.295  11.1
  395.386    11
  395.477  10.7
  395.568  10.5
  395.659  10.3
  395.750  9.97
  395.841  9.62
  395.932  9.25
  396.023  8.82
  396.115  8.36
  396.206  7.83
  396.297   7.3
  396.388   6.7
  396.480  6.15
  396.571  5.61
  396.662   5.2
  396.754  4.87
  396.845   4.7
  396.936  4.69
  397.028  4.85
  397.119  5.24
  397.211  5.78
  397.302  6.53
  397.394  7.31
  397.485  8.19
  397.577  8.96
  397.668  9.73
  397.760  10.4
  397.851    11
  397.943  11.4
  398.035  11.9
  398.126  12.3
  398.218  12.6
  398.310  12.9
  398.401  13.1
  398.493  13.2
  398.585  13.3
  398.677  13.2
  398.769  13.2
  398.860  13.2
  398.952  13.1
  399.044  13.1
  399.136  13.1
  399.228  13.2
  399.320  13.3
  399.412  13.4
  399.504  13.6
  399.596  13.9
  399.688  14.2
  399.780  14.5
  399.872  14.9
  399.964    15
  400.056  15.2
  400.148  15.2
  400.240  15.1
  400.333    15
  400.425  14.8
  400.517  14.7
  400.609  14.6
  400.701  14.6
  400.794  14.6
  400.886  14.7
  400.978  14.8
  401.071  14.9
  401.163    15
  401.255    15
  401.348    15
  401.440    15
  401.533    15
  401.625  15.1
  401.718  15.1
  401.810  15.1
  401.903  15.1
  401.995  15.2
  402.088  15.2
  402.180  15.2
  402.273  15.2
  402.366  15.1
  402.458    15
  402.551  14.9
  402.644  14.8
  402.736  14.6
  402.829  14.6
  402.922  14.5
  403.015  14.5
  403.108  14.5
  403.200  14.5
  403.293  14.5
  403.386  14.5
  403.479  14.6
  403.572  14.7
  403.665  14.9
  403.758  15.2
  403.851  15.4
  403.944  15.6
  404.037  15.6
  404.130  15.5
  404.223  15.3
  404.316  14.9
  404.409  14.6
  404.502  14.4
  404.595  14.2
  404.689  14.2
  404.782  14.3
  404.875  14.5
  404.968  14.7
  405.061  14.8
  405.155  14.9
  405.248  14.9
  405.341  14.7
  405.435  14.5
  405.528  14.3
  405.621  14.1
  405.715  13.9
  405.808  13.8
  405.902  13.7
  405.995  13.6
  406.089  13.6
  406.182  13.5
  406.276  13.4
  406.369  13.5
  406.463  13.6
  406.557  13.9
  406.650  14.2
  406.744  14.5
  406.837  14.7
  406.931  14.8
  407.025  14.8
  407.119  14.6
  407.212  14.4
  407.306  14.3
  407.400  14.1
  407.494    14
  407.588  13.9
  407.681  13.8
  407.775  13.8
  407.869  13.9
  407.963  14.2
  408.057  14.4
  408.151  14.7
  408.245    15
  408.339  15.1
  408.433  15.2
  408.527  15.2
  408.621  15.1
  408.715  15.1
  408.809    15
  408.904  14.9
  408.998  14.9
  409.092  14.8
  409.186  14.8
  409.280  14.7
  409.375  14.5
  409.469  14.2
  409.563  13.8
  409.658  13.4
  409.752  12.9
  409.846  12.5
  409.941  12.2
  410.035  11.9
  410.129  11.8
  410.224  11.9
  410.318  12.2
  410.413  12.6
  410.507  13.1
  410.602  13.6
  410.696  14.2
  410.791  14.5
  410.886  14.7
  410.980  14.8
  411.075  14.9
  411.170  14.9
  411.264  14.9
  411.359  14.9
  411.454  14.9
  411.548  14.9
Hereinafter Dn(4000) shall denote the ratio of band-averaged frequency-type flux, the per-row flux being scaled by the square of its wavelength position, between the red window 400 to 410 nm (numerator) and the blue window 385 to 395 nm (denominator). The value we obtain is 1.9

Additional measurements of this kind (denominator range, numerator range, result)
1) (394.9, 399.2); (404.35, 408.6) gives 1.54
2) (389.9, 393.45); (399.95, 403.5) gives 1.71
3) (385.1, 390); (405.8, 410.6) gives 1.88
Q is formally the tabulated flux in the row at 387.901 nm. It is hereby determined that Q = 7.38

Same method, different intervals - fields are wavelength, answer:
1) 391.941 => 10.7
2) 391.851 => 11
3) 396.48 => 6.15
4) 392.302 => 9.2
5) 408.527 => 15.2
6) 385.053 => 7.26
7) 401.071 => 14.9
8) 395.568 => 10.5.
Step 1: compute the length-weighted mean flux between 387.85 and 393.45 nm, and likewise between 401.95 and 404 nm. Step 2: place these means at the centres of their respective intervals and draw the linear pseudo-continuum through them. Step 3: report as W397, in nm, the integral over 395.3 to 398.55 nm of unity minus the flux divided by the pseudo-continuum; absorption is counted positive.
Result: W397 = 0.87 nm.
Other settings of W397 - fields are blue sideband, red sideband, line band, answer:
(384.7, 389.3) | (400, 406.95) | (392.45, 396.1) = 0.98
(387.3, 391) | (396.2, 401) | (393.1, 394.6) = 0.60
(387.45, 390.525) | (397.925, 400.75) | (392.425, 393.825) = 0.67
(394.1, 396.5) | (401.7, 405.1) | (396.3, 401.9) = 0.07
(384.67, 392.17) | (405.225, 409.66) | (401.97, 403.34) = -0.20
